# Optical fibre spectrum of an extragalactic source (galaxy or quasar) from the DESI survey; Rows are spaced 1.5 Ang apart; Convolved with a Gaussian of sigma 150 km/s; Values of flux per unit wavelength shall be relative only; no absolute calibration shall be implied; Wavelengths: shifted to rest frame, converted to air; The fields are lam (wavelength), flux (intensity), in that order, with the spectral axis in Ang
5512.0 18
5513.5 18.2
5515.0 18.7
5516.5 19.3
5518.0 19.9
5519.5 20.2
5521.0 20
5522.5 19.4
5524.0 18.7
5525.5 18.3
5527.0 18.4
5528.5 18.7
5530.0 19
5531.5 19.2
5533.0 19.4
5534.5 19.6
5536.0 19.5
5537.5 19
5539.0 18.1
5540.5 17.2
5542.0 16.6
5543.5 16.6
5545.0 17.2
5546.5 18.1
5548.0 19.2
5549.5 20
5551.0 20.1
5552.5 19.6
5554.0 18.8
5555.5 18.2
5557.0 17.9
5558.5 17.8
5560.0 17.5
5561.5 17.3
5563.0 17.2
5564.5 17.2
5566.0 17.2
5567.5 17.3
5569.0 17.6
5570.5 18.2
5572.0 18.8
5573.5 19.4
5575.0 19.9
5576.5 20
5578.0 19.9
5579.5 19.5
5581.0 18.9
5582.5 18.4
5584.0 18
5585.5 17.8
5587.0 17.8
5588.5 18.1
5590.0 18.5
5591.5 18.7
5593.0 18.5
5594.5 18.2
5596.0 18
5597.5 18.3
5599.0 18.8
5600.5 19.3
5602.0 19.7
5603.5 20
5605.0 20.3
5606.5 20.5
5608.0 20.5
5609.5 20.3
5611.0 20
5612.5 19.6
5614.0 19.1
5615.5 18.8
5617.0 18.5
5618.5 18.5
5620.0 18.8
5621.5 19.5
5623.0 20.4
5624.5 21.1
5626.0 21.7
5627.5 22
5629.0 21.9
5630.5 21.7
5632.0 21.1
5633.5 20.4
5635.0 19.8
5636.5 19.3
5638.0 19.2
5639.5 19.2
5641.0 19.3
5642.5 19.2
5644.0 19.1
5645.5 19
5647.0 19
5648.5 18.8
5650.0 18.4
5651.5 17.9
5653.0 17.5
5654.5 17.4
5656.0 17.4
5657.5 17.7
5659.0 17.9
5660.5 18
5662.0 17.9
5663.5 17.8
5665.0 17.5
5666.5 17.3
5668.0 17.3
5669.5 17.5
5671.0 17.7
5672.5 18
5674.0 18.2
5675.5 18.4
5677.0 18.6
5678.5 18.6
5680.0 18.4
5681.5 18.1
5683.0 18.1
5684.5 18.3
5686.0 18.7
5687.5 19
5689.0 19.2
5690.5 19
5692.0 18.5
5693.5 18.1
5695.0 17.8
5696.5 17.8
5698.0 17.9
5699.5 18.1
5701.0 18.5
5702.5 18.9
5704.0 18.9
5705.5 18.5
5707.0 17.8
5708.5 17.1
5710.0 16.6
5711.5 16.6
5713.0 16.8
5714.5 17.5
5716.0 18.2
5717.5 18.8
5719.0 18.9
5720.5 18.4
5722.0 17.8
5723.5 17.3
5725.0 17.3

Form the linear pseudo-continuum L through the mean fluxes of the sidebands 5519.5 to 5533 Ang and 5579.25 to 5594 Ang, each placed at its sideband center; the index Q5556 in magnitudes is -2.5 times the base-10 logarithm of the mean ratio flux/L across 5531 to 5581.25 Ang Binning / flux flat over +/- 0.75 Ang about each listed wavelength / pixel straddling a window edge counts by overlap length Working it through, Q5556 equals 0.01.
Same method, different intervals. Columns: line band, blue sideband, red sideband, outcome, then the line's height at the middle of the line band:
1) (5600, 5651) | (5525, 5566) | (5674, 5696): -0.08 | 18.4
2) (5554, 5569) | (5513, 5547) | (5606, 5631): 0.10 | 19.2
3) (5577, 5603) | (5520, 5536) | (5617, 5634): 0.08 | 20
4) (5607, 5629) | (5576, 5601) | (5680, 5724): -0.09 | 18.5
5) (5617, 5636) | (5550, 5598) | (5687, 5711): -0.12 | 18.3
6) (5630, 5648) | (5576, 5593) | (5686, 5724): -0.07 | 18.4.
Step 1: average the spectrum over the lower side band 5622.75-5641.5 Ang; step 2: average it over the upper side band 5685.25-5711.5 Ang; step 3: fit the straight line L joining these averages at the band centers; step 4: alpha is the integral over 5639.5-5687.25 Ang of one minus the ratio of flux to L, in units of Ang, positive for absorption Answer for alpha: 3.10 Ang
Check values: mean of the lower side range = 20.6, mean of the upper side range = 18.2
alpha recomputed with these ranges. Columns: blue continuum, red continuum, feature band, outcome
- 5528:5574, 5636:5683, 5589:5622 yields -1.67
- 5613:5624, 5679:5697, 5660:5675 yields 0.73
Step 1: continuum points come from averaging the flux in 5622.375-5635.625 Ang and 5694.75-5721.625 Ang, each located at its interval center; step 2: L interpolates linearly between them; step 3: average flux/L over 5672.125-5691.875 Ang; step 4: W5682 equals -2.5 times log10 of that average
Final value 0.03 mag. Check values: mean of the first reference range 21.1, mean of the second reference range 18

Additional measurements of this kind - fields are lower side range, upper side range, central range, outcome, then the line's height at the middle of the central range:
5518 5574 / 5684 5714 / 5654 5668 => 0.03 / 18.2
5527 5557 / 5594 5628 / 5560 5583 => 0.04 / 19.1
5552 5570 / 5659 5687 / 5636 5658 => -0.04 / 18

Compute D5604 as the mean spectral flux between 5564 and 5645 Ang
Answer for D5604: 19.3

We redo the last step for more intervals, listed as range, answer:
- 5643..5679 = 18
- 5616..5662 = 19.3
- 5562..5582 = 18.5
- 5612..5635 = 20.2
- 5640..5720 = 18.1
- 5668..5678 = 18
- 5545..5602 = 18.5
